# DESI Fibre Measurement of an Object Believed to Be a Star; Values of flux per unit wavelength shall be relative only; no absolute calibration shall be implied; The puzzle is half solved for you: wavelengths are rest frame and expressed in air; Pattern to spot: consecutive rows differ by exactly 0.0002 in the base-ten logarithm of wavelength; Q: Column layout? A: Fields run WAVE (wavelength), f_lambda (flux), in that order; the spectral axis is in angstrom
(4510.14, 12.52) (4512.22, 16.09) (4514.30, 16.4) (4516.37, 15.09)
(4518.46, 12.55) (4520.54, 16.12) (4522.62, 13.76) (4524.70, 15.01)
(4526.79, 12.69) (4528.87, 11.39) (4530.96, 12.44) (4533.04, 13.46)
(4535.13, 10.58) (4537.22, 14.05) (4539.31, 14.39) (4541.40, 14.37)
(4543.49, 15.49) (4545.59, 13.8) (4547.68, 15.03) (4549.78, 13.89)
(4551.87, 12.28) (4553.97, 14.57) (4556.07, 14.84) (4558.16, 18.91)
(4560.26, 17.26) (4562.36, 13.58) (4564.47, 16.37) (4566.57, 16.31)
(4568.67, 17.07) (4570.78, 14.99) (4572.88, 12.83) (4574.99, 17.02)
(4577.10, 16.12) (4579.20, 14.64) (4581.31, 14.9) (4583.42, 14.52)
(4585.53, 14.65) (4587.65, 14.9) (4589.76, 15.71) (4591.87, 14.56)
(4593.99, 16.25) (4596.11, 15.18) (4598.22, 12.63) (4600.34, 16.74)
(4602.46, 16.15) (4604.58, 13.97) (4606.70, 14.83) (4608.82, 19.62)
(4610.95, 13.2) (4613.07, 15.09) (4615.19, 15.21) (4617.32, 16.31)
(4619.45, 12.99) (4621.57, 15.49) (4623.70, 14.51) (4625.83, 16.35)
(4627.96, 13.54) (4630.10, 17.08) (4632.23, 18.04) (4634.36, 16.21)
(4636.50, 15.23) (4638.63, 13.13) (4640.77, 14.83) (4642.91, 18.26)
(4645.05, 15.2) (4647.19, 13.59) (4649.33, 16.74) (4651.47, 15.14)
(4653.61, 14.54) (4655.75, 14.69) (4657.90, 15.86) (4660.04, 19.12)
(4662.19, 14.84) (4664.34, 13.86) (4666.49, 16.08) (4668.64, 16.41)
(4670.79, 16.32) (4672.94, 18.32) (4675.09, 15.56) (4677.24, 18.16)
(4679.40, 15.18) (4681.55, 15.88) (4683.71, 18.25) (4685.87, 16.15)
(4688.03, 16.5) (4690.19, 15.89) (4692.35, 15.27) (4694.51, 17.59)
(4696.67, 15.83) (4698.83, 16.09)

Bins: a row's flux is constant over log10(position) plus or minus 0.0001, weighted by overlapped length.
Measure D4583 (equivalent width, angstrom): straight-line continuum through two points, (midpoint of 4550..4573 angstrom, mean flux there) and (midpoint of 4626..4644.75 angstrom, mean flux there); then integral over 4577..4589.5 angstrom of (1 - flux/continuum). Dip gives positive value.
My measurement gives 0.5 angstrom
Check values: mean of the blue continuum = 15.4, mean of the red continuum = 15.8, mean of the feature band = 14.9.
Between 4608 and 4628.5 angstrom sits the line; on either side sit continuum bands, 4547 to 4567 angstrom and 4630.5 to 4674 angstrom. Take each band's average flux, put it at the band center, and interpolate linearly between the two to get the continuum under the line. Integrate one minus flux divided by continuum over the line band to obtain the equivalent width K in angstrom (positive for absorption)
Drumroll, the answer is 0.5 angstrom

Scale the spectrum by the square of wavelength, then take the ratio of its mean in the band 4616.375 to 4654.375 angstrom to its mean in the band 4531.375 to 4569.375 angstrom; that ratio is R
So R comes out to 1.1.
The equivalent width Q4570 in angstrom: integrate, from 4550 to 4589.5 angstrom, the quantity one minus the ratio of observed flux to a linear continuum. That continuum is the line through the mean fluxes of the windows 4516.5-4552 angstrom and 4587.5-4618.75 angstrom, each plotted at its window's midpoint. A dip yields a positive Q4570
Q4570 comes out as -2.09 angstrom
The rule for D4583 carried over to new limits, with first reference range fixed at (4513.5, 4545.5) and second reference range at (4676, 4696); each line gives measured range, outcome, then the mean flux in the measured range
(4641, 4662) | 0.14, 15.8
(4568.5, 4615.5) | -1.00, 15.2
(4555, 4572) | -2.03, 16.1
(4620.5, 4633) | -0.22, 15.8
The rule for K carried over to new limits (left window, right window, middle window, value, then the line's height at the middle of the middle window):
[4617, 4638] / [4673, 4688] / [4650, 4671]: 0.7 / 16.2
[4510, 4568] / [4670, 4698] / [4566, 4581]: -0.6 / 14.9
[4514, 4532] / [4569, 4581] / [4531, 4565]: 0.1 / 14.5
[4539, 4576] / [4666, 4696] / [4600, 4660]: 1.8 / 16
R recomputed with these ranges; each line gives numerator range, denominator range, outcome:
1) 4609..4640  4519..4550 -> 1.16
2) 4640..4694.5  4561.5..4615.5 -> 1.09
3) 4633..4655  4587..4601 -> 1.04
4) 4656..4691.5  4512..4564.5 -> 1.21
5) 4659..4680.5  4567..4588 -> 1.12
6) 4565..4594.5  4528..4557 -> 1.14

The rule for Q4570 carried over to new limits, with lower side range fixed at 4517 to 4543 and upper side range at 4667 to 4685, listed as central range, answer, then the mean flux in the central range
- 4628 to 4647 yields 0.1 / 15.7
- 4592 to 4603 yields -0.2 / 15.3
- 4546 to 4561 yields -1.2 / 15.2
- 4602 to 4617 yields -0.2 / 15.5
